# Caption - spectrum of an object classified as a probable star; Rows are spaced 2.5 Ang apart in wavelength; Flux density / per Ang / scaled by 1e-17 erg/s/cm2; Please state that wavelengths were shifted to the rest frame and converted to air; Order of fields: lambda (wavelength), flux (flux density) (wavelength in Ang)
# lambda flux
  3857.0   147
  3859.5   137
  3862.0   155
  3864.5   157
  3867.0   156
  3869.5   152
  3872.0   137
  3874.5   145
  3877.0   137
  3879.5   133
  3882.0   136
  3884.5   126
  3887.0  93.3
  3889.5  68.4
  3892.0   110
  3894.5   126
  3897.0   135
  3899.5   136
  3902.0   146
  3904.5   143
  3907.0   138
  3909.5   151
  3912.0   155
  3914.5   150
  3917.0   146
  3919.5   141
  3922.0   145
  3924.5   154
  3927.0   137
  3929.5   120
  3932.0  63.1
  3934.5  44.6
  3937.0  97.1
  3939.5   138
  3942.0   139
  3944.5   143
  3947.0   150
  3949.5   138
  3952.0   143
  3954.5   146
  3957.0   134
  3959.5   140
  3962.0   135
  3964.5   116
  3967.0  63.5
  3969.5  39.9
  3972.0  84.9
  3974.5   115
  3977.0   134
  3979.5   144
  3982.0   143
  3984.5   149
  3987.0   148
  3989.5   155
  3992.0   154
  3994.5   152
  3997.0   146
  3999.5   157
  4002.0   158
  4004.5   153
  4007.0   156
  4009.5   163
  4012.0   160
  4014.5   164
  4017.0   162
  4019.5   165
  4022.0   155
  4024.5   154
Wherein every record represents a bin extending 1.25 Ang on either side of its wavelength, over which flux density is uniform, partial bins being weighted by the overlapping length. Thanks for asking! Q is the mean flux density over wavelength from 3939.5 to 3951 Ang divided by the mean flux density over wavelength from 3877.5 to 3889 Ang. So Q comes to 1.19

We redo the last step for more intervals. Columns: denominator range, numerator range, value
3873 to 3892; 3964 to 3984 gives 0.89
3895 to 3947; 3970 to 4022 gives 1.12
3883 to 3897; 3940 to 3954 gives 1.32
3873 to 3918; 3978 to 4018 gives 1.17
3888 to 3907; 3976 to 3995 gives 1.19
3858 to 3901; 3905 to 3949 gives 0.99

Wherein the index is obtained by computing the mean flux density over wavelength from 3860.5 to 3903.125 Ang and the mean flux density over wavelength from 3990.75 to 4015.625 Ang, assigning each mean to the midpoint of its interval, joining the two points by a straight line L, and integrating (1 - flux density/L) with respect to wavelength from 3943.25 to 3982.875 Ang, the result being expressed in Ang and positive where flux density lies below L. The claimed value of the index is 6.7 Ang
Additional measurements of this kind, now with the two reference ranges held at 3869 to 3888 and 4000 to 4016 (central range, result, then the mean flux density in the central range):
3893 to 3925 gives -1.0 Ang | 143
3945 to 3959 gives 0.5 Ang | 142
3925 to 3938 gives 4.3 Ang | 95.8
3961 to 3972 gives 4.6 Ang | 87.1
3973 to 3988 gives 1.5 Ang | 138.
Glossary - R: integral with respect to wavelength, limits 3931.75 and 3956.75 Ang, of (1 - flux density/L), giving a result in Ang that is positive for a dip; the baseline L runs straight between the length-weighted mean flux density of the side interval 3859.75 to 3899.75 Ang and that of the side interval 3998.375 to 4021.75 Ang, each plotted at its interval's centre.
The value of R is 3.9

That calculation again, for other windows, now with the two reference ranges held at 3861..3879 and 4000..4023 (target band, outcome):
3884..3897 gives 3.7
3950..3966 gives 2.1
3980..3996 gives 0.8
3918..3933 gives 2.4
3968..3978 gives 4.1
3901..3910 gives 0.4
